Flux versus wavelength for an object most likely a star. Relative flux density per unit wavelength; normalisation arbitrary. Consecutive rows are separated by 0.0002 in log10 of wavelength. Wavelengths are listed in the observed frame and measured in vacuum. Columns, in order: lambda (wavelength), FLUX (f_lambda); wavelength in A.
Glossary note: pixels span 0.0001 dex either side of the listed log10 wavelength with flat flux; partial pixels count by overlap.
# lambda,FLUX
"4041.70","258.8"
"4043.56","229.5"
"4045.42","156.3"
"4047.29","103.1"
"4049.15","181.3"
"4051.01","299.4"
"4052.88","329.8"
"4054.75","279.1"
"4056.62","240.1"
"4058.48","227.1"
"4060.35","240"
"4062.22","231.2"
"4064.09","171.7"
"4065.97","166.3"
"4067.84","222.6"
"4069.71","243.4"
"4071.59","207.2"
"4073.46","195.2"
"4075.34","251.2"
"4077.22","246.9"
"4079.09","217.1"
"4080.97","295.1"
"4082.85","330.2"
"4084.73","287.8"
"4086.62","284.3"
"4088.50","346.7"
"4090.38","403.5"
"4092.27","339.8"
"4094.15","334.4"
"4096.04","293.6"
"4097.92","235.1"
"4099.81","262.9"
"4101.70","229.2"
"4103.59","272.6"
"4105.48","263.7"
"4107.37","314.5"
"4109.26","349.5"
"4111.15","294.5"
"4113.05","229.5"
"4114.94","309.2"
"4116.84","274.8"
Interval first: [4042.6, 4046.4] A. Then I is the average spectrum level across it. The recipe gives 192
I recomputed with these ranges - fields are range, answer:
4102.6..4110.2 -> 300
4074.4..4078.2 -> 249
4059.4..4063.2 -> 235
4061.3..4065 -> 202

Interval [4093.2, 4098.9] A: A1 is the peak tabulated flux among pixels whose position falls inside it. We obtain 334.4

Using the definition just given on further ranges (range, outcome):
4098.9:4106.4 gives 272.6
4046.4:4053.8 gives 329.8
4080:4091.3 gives 403.5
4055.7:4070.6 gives 243.4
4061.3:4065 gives 231.2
